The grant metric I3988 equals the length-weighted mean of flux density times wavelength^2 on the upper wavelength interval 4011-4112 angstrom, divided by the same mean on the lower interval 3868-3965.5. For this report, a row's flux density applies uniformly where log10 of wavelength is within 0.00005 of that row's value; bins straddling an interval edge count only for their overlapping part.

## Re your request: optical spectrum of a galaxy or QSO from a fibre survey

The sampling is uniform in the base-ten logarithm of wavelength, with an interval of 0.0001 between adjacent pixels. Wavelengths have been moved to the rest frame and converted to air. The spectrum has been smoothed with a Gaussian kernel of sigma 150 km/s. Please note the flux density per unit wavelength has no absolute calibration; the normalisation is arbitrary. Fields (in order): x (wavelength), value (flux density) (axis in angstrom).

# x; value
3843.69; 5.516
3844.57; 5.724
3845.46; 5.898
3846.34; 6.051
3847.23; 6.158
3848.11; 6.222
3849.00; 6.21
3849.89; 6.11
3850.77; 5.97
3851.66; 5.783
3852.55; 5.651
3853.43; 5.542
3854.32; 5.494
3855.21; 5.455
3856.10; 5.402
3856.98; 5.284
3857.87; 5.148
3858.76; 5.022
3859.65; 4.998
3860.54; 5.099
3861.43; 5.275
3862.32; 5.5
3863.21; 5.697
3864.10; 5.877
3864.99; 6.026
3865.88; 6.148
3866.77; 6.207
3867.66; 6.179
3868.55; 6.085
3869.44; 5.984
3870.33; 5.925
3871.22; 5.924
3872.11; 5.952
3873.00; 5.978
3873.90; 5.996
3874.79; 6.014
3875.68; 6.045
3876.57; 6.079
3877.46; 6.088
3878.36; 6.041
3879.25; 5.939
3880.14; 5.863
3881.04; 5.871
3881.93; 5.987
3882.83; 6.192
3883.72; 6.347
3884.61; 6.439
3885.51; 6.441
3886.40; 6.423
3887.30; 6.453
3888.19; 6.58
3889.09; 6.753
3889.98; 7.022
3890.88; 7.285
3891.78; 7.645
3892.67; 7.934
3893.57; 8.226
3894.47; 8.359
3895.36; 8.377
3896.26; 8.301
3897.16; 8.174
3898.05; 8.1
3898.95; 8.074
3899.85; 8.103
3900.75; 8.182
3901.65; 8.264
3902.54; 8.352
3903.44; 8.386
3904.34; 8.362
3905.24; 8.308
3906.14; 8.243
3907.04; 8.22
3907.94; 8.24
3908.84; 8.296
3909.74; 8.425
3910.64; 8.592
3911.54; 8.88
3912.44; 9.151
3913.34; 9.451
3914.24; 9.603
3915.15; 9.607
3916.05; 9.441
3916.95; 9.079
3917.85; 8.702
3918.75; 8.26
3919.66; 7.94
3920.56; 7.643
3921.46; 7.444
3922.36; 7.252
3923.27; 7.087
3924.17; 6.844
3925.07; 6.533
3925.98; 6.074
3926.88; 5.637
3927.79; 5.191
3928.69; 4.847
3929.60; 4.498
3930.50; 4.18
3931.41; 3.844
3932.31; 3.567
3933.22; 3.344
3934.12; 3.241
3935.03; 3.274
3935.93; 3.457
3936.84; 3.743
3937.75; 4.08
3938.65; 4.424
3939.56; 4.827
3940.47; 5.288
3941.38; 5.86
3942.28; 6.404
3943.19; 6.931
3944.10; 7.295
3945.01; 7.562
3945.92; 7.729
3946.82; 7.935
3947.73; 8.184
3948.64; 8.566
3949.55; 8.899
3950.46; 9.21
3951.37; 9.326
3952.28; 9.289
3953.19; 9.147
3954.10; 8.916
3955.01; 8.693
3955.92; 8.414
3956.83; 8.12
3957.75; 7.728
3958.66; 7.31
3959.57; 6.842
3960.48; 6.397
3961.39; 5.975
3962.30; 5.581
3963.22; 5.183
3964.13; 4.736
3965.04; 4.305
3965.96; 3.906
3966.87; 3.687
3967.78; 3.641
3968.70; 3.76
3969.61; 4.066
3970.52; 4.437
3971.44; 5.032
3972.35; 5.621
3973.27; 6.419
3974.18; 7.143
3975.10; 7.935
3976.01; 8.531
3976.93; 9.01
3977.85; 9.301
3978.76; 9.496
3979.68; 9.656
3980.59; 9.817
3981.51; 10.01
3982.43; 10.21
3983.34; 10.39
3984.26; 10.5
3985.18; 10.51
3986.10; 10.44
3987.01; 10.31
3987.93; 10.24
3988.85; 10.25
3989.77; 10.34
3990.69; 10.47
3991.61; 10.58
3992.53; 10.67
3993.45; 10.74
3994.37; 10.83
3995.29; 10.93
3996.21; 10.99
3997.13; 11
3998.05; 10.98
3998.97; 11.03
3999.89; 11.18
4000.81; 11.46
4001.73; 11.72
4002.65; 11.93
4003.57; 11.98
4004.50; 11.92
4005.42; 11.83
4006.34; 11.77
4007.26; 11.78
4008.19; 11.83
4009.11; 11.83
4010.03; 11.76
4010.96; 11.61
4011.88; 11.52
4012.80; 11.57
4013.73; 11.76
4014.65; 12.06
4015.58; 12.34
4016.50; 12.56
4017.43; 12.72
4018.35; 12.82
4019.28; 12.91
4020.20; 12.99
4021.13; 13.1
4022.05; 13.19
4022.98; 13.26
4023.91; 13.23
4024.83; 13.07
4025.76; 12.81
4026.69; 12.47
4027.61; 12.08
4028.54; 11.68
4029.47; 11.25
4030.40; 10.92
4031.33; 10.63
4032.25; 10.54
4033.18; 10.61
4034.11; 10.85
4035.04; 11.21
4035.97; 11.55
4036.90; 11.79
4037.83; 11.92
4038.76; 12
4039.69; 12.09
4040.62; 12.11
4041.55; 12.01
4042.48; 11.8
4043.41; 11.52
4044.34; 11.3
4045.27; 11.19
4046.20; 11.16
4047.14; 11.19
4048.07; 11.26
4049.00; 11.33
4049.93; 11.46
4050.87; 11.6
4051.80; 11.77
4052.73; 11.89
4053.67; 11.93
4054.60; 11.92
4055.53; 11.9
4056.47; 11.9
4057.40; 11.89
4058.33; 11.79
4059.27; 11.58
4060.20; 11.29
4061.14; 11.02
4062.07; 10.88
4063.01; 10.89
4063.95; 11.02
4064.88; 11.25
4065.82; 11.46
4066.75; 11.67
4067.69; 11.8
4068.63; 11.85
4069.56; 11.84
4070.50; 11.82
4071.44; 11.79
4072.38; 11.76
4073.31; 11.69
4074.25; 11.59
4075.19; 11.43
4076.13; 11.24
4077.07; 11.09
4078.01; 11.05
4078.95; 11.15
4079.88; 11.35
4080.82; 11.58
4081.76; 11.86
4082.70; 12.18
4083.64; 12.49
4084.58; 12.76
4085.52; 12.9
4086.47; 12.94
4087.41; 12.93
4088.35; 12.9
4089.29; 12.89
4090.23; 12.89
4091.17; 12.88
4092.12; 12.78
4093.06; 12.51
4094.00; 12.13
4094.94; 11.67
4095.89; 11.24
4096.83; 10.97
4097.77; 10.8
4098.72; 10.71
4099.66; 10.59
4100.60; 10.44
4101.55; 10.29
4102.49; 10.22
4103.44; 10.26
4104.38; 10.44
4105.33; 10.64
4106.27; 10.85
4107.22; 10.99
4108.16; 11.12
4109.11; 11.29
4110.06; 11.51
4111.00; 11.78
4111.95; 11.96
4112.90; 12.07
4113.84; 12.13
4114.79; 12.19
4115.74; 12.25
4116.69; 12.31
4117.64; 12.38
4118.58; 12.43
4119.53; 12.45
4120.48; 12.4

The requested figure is 1.81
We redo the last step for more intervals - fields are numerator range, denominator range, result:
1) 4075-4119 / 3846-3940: 1.98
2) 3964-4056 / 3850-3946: 1.71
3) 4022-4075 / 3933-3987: 1.74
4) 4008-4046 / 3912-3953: 1.87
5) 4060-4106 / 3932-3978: 1.96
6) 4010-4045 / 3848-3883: 2.24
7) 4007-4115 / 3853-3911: 1.90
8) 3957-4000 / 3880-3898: 1.22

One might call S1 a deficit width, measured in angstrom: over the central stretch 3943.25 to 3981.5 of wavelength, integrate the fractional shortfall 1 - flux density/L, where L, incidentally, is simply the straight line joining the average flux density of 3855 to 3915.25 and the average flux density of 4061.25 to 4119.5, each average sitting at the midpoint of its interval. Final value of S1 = 6.7 angstrom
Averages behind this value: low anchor 6.95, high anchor 11.7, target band 7.17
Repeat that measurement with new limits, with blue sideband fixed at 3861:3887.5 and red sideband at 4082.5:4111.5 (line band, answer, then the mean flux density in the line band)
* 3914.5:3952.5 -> 5.2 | 6.49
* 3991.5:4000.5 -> -1.8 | 10.9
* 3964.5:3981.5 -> 4.0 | 6.52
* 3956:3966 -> 2.5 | 6.18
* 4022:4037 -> -2.8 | 11.8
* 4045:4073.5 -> -2.3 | 11.5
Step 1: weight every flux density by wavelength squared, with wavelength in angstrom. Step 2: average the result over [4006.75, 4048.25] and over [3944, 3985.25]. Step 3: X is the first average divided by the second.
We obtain 1.6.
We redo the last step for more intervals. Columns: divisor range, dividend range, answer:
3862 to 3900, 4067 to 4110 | 1.95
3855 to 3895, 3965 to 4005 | 1.56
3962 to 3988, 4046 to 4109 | 1.66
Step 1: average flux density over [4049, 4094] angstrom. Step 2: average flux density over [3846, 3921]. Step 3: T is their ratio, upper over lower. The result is 1.71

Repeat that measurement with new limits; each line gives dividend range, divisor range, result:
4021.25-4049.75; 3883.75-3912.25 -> 1.50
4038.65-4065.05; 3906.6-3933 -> 1.58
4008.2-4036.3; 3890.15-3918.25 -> 1.42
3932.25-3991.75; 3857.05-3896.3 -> 1.15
